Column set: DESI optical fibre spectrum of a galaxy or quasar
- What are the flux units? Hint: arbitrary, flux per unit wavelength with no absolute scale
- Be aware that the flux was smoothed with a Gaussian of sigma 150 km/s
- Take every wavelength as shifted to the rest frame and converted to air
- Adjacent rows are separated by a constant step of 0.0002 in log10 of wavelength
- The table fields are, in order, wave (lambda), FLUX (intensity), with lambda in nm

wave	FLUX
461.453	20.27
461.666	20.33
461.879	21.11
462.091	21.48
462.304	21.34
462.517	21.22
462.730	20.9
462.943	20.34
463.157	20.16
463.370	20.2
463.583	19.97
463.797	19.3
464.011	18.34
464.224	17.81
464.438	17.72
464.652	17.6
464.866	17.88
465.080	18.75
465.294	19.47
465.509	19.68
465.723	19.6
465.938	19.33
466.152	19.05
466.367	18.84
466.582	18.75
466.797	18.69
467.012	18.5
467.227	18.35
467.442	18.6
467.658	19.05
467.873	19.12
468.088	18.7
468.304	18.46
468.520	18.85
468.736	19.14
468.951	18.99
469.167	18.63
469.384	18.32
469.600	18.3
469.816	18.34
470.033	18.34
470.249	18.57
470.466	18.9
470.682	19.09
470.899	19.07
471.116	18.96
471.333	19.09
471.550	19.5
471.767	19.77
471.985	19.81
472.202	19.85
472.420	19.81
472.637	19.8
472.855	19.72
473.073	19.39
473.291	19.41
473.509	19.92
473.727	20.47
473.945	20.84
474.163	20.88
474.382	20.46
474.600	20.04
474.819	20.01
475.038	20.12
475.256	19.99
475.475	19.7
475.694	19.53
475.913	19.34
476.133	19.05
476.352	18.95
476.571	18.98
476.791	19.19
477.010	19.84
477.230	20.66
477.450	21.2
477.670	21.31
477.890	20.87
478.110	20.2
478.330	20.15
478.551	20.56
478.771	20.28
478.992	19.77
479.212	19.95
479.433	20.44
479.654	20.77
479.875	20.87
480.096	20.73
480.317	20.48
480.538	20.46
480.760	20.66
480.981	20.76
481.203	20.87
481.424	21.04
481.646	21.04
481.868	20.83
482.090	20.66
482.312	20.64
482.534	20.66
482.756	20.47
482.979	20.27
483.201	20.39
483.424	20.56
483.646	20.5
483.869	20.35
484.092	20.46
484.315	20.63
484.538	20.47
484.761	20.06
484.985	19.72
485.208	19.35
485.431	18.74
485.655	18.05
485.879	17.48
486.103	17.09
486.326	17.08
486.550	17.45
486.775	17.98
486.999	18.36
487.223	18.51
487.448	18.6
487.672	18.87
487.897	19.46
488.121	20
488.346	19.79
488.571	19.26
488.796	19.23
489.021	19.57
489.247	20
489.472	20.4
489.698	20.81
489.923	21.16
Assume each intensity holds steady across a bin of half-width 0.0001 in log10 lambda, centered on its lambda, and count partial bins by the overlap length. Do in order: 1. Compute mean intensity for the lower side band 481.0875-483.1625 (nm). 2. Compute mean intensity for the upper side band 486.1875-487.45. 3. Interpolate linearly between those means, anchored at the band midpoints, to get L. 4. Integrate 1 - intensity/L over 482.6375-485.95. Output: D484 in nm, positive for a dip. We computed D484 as -0.07 nm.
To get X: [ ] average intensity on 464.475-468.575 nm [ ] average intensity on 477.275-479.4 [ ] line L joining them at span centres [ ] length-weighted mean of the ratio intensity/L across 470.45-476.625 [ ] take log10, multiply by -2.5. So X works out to 0.01 mag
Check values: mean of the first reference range 18.8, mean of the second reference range 20.5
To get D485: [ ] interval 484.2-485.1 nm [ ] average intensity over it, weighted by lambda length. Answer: 20.2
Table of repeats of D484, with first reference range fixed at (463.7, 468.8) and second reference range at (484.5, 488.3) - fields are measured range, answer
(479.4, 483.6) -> -0.45 nm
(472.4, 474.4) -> -0.15 nm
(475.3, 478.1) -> -0.18 nm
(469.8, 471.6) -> -0.02 nm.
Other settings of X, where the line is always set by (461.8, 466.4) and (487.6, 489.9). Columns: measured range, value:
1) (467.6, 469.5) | 0.05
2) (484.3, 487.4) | 0.07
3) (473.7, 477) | -0.01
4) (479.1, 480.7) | -0.04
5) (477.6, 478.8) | -0.05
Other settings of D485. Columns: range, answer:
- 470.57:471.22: 19.1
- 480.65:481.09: 20.7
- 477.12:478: 21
